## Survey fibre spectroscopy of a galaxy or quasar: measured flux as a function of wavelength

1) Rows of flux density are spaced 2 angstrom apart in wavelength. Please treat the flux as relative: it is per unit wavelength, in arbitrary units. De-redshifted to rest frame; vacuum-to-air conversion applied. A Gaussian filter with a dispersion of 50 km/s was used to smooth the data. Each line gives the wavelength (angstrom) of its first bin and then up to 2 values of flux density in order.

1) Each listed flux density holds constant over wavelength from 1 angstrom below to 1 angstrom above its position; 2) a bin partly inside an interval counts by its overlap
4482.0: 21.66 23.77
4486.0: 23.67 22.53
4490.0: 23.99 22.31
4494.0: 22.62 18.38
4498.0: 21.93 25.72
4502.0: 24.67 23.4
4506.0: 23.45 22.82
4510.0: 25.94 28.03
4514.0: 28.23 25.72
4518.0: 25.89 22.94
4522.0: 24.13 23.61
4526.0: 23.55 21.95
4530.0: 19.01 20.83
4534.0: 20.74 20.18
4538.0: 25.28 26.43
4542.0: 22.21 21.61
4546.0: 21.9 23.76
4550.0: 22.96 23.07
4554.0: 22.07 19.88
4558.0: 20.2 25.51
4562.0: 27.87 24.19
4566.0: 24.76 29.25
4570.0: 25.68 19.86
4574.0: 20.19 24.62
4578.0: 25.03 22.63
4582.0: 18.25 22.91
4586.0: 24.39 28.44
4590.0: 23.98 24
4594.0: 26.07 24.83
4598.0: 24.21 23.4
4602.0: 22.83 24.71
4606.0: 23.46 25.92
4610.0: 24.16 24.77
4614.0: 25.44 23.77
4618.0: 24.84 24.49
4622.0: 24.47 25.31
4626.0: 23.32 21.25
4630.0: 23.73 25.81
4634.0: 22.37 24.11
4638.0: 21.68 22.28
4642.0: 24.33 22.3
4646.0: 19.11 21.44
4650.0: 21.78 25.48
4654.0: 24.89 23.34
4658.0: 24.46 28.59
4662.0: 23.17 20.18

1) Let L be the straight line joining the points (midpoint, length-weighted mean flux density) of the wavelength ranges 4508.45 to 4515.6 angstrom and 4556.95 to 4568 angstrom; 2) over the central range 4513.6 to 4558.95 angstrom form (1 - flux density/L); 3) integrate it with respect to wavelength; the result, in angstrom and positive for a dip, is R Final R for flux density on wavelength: 5.5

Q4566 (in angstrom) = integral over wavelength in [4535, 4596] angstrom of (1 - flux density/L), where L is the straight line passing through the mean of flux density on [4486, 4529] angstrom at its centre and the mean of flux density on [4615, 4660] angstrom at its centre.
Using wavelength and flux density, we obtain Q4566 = 0.32 angstrom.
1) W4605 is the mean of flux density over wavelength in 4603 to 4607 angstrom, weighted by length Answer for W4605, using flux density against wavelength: 24.1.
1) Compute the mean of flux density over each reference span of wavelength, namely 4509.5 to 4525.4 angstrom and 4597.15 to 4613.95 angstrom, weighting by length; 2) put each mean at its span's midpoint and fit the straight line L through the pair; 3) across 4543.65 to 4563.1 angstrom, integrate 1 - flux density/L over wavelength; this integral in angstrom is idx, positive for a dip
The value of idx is 1.6 angstrom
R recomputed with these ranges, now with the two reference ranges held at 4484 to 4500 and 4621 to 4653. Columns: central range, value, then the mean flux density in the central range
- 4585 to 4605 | -1.56 angstrom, 24.7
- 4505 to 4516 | -1.51 angstrom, 25.7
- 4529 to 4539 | 0.65 angstrom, 21.2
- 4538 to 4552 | -0.36 angstrom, 23.3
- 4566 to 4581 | -0.75 angstrom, 24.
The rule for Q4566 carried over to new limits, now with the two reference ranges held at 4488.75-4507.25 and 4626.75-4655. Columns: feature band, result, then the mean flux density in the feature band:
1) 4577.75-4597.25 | -0.9 angstrom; 24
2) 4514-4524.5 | -0.9 angstrom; 24.9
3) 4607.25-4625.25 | -1.5 angstrom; 24.8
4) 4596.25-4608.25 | -0.6 angstrom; 24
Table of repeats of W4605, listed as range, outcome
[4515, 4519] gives 25.8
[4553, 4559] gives 20.7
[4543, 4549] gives 22.4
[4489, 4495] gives 23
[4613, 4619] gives 24.7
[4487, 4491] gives 23.3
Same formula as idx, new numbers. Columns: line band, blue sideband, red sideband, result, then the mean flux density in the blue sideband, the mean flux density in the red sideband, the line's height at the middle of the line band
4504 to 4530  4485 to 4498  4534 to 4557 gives -2.35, 22.2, 22.6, 22.4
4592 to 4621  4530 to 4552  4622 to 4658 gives -1.96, 22.4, 23.2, 22.9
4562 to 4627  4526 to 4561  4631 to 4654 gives -4.82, 22.2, 22.9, 22.6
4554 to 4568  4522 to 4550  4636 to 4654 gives -0.95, 22.5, 22.5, 22.5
